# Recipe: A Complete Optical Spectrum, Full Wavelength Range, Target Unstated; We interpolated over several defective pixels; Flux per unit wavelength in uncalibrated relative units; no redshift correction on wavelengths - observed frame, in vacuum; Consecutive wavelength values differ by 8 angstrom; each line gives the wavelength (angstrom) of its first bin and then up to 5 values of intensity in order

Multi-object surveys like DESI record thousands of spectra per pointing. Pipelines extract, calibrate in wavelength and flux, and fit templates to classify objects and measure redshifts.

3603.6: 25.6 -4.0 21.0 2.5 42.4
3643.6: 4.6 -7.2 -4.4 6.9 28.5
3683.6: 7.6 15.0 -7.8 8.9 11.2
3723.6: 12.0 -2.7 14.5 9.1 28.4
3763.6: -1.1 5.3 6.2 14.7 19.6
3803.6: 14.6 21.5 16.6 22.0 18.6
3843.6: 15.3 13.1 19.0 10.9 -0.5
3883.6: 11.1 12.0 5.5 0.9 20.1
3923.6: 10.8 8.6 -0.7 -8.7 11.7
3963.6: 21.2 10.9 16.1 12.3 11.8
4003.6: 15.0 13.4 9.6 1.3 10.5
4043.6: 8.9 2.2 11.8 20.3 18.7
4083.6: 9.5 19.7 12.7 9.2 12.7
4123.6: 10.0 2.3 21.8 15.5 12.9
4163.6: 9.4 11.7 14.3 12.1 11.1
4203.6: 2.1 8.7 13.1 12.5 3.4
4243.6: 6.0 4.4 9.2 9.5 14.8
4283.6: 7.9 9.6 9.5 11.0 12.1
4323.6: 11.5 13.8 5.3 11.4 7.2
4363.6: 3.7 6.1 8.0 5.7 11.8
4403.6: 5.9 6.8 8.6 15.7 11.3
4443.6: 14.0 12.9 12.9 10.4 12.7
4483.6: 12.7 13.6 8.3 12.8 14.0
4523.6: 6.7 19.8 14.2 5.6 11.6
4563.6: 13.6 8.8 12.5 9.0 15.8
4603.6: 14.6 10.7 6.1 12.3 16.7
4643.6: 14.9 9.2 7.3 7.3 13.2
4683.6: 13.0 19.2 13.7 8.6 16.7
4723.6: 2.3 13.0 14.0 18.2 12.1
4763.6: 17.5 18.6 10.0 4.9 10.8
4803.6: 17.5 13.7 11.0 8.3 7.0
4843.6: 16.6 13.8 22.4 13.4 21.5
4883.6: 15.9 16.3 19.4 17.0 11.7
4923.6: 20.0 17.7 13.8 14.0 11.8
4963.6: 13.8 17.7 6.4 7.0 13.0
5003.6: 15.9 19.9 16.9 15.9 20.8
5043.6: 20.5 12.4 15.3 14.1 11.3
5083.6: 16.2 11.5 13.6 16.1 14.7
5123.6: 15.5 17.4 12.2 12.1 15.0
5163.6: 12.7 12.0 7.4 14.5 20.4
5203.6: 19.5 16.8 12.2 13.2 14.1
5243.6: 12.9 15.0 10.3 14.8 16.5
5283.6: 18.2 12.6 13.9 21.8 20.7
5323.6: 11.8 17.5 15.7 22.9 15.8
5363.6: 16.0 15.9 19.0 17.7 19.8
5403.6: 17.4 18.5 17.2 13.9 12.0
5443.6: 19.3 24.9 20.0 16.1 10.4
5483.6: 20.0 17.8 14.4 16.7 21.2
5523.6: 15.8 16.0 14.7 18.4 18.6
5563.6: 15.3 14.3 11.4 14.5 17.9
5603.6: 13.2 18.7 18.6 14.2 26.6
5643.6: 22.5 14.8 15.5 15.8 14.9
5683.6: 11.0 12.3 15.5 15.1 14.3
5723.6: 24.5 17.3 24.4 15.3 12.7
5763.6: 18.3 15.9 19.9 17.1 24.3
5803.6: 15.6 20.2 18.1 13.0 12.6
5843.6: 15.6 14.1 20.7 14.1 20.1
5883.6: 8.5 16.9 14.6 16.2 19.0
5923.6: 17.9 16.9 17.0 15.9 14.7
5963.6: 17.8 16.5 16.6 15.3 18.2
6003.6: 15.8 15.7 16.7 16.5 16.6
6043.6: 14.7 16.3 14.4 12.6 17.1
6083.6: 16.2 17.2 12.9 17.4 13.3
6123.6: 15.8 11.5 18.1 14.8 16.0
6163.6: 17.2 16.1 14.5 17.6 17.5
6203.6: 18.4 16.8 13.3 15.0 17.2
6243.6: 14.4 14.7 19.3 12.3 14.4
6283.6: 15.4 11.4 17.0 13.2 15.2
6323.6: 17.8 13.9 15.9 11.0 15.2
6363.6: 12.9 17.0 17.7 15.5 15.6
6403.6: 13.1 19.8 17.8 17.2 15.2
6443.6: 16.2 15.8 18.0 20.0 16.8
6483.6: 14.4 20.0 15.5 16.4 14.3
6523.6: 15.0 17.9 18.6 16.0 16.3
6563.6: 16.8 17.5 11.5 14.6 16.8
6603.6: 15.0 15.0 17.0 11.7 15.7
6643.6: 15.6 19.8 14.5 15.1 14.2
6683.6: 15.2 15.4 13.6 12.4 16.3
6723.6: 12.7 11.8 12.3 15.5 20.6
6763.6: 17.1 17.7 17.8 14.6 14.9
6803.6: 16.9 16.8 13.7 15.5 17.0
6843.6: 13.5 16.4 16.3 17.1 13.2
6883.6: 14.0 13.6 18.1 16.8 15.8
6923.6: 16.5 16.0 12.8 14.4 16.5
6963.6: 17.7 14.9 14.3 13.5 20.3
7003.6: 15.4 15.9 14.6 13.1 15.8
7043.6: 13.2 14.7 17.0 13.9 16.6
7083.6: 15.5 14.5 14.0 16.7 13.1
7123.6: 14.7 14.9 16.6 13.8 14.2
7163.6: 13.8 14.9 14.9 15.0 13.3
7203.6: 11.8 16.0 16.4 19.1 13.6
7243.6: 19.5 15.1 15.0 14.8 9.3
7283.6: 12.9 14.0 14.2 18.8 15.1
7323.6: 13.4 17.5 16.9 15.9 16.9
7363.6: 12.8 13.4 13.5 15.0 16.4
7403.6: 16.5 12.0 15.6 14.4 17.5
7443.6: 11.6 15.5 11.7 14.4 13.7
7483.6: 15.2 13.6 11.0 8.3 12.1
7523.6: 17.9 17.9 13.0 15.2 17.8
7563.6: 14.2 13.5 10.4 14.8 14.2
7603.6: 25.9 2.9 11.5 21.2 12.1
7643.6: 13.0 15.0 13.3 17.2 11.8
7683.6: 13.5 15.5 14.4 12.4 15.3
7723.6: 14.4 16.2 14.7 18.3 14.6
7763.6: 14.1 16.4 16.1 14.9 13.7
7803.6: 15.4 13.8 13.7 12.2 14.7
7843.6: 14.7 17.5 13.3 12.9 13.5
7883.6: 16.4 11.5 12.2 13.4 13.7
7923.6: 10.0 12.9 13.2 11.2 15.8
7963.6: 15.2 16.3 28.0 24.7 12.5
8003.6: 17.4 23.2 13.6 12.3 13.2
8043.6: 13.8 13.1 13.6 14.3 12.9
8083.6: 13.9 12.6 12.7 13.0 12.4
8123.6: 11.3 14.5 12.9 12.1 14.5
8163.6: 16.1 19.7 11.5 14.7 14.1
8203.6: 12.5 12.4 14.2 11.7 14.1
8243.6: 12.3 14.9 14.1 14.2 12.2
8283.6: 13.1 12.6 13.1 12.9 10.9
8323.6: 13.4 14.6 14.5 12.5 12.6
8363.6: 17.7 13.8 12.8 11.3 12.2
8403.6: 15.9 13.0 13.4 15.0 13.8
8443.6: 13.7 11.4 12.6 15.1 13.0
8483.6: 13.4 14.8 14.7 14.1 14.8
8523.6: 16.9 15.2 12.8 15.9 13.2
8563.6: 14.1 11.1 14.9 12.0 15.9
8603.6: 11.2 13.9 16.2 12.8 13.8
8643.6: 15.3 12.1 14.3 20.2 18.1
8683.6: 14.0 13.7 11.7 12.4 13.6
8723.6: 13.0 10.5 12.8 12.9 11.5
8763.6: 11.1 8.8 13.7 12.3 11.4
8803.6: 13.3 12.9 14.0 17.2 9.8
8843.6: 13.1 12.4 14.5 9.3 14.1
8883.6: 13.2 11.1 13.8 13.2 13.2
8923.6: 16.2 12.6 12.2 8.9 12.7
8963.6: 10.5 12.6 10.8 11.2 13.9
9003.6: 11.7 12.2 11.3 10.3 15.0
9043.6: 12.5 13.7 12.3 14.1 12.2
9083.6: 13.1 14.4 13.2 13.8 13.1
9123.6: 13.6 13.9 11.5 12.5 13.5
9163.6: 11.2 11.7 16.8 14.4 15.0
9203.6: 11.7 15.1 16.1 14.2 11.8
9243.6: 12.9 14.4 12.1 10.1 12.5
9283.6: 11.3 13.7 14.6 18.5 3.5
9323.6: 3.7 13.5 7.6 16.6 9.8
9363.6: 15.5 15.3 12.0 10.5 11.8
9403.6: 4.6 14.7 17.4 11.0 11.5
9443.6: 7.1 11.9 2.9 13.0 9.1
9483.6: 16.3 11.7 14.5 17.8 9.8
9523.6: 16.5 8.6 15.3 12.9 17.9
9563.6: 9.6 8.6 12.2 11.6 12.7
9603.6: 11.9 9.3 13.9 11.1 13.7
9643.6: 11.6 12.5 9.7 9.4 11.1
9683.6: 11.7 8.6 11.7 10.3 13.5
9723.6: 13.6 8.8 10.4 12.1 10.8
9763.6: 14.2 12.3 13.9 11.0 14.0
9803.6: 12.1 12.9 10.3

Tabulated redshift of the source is 0.216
